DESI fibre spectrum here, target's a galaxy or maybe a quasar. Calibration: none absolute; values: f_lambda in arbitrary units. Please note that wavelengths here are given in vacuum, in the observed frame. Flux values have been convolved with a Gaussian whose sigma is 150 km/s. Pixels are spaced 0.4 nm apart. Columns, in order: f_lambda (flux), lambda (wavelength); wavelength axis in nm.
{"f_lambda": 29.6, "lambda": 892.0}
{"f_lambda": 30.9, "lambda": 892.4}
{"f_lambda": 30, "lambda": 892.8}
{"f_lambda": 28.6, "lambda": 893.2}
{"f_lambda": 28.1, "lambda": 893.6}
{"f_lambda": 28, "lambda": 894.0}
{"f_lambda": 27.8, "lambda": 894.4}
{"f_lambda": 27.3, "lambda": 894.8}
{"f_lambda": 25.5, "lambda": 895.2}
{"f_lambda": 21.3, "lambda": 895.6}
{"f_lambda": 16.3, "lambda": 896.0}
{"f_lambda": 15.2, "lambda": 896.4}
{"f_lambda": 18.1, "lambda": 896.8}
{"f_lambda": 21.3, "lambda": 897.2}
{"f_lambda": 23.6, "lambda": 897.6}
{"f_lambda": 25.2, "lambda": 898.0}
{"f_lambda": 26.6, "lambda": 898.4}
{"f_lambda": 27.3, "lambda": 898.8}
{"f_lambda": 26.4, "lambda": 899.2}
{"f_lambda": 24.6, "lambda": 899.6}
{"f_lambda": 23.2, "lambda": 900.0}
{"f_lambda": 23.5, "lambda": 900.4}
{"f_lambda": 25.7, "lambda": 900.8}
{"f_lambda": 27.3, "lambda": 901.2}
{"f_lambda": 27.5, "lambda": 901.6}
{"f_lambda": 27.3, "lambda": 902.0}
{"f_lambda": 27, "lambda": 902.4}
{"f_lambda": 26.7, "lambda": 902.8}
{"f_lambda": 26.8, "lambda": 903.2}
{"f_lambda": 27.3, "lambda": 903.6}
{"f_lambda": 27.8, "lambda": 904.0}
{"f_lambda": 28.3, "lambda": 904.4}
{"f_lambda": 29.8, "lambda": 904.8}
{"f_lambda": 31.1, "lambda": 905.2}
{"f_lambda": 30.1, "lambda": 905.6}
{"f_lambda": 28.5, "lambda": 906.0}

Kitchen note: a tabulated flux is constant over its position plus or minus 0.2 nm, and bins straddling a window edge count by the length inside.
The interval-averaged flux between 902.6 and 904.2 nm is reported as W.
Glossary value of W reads 27.1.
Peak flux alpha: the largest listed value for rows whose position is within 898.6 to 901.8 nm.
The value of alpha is 27.5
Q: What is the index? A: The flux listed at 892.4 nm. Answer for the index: 30.9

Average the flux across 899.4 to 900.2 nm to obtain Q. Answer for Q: 23.9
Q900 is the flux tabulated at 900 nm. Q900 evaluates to 23.2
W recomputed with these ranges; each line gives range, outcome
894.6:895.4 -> 26.4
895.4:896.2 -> 18.8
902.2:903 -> 26.9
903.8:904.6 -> 28.1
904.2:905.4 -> 29.7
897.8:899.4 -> 26.4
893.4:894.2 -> 28.1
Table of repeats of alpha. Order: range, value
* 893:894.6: 28.6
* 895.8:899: 27.3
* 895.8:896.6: 16.3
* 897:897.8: 23.6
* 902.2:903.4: 27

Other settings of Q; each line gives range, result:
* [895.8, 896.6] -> 15.8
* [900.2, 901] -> 24.6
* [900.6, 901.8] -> 26.8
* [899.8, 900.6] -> 23.4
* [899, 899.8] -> 25.5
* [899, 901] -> 24.7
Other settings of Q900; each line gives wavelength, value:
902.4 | 27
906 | 28.5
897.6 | 23.6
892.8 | 30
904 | 27.8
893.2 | 28.6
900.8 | 25.7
